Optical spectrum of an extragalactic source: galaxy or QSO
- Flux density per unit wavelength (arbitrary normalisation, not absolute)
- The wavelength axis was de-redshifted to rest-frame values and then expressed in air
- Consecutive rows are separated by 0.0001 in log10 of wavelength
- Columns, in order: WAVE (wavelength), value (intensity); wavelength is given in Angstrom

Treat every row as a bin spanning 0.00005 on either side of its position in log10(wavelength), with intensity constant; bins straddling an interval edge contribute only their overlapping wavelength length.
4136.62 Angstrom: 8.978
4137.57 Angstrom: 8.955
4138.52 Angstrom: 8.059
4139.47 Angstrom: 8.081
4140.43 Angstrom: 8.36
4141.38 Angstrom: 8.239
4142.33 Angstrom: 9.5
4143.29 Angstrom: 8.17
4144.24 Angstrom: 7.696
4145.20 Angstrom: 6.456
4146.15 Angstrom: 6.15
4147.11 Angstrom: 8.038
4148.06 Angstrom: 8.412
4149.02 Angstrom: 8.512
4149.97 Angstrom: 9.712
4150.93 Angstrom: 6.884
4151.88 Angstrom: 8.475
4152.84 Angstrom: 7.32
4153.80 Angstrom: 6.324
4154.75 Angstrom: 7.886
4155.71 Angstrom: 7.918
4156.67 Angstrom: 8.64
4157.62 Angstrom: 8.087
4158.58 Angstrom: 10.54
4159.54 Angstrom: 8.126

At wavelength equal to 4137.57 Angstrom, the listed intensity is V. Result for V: 8.955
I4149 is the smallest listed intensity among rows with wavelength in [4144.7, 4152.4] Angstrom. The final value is 6.15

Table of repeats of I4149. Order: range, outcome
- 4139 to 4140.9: 8.081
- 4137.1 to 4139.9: 8.059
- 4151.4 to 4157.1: 6.324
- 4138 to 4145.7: 6.456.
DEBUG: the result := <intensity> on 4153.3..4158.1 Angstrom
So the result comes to 7.77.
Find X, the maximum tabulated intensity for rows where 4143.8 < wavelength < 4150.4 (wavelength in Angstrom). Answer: 9.712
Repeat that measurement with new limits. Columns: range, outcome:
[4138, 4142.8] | 9.5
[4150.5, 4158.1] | 8.64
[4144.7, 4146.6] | 6.456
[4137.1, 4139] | 8.955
